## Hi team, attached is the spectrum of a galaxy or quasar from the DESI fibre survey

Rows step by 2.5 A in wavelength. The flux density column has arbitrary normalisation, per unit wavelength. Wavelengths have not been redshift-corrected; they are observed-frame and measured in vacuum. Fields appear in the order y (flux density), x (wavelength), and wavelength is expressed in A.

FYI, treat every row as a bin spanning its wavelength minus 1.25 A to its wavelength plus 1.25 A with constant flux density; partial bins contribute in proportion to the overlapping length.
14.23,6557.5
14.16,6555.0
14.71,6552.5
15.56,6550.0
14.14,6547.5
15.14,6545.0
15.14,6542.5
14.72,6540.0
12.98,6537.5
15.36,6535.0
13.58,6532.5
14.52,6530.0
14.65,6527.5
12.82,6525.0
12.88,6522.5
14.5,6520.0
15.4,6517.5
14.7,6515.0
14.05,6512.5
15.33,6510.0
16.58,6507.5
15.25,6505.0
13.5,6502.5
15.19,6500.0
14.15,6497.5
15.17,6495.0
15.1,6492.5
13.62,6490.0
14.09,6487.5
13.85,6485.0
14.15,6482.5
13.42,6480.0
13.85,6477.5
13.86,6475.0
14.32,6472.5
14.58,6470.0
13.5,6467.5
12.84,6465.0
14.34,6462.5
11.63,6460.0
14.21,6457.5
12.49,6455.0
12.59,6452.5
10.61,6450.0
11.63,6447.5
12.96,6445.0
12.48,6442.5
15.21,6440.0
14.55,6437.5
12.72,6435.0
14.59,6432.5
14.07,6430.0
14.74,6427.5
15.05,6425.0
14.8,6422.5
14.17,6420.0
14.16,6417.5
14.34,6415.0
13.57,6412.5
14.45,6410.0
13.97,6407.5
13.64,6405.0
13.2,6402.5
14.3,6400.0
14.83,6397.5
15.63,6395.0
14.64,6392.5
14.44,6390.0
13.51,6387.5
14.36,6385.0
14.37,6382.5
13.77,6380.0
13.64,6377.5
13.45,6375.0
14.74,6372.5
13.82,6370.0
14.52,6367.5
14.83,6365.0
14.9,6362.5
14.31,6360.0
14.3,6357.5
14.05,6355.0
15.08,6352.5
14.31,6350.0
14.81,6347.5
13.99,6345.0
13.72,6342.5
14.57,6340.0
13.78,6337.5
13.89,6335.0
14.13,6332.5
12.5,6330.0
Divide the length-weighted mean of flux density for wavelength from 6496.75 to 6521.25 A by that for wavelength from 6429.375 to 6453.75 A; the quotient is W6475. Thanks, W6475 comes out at 1.13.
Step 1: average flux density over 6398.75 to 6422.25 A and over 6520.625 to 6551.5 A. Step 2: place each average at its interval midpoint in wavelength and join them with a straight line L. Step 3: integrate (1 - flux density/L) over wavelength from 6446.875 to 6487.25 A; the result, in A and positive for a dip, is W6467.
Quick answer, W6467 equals 2.4 A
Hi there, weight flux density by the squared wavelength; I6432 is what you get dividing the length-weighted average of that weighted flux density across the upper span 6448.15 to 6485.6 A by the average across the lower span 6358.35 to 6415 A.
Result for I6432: 0.96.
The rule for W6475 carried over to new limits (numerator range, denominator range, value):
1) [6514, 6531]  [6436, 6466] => 1.10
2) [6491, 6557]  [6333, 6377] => 1.02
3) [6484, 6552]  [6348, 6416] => 1.02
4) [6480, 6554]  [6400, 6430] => 1.02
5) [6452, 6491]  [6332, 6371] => 0.95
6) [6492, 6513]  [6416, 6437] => 1.05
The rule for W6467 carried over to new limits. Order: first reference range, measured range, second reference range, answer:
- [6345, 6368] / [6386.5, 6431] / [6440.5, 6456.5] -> -3.5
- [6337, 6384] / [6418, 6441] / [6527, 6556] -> -0.1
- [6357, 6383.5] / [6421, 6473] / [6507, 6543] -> 3.0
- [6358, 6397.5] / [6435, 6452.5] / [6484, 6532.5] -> 1.9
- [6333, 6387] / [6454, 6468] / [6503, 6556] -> 1.2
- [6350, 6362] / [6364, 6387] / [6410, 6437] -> 0.4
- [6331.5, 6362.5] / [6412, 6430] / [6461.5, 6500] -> -0.3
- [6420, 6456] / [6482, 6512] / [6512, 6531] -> -1.4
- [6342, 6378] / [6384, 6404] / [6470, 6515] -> 0.0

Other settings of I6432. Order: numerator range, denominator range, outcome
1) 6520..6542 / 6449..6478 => 1.08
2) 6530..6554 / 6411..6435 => 1.06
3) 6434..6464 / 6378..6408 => 0.93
